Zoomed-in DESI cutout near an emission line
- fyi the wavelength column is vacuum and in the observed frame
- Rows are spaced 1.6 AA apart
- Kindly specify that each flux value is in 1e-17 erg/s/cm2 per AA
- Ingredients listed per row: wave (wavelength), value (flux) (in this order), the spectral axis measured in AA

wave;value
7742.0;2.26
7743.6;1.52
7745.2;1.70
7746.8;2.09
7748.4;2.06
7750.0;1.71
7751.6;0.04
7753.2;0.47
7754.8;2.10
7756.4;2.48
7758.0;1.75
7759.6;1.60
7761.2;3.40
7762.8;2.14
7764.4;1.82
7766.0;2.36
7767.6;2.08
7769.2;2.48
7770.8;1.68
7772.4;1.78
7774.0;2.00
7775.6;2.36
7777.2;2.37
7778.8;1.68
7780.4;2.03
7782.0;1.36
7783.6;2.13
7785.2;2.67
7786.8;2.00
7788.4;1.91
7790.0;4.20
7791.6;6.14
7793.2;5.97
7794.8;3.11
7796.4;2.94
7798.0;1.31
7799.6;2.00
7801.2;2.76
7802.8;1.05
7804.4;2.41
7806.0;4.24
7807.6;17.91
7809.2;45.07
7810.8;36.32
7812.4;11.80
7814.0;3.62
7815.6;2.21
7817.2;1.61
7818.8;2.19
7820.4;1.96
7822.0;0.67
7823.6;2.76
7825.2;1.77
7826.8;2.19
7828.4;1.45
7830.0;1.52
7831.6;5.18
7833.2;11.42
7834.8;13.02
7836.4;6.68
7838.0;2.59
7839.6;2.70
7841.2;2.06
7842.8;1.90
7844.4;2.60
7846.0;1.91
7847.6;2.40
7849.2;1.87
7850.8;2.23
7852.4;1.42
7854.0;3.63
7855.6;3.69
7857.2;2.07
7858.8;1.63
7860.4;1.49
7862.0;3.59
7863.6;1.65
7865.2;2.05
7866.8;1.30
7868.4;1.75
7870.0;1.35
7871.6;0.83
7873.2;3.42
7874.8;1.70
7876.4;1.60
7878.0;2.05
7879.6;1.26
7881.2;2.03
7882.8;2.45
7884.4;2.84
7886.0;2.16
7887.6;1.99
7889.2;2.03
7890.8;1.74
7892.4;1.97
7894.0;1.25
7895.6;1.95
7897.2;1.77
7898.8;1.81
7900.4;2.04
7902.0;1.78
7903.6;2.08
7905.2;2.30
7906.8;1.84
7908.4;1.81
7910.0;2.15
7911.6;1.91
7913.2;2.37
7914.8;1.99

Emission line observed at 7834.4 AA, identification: [N II] 6583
